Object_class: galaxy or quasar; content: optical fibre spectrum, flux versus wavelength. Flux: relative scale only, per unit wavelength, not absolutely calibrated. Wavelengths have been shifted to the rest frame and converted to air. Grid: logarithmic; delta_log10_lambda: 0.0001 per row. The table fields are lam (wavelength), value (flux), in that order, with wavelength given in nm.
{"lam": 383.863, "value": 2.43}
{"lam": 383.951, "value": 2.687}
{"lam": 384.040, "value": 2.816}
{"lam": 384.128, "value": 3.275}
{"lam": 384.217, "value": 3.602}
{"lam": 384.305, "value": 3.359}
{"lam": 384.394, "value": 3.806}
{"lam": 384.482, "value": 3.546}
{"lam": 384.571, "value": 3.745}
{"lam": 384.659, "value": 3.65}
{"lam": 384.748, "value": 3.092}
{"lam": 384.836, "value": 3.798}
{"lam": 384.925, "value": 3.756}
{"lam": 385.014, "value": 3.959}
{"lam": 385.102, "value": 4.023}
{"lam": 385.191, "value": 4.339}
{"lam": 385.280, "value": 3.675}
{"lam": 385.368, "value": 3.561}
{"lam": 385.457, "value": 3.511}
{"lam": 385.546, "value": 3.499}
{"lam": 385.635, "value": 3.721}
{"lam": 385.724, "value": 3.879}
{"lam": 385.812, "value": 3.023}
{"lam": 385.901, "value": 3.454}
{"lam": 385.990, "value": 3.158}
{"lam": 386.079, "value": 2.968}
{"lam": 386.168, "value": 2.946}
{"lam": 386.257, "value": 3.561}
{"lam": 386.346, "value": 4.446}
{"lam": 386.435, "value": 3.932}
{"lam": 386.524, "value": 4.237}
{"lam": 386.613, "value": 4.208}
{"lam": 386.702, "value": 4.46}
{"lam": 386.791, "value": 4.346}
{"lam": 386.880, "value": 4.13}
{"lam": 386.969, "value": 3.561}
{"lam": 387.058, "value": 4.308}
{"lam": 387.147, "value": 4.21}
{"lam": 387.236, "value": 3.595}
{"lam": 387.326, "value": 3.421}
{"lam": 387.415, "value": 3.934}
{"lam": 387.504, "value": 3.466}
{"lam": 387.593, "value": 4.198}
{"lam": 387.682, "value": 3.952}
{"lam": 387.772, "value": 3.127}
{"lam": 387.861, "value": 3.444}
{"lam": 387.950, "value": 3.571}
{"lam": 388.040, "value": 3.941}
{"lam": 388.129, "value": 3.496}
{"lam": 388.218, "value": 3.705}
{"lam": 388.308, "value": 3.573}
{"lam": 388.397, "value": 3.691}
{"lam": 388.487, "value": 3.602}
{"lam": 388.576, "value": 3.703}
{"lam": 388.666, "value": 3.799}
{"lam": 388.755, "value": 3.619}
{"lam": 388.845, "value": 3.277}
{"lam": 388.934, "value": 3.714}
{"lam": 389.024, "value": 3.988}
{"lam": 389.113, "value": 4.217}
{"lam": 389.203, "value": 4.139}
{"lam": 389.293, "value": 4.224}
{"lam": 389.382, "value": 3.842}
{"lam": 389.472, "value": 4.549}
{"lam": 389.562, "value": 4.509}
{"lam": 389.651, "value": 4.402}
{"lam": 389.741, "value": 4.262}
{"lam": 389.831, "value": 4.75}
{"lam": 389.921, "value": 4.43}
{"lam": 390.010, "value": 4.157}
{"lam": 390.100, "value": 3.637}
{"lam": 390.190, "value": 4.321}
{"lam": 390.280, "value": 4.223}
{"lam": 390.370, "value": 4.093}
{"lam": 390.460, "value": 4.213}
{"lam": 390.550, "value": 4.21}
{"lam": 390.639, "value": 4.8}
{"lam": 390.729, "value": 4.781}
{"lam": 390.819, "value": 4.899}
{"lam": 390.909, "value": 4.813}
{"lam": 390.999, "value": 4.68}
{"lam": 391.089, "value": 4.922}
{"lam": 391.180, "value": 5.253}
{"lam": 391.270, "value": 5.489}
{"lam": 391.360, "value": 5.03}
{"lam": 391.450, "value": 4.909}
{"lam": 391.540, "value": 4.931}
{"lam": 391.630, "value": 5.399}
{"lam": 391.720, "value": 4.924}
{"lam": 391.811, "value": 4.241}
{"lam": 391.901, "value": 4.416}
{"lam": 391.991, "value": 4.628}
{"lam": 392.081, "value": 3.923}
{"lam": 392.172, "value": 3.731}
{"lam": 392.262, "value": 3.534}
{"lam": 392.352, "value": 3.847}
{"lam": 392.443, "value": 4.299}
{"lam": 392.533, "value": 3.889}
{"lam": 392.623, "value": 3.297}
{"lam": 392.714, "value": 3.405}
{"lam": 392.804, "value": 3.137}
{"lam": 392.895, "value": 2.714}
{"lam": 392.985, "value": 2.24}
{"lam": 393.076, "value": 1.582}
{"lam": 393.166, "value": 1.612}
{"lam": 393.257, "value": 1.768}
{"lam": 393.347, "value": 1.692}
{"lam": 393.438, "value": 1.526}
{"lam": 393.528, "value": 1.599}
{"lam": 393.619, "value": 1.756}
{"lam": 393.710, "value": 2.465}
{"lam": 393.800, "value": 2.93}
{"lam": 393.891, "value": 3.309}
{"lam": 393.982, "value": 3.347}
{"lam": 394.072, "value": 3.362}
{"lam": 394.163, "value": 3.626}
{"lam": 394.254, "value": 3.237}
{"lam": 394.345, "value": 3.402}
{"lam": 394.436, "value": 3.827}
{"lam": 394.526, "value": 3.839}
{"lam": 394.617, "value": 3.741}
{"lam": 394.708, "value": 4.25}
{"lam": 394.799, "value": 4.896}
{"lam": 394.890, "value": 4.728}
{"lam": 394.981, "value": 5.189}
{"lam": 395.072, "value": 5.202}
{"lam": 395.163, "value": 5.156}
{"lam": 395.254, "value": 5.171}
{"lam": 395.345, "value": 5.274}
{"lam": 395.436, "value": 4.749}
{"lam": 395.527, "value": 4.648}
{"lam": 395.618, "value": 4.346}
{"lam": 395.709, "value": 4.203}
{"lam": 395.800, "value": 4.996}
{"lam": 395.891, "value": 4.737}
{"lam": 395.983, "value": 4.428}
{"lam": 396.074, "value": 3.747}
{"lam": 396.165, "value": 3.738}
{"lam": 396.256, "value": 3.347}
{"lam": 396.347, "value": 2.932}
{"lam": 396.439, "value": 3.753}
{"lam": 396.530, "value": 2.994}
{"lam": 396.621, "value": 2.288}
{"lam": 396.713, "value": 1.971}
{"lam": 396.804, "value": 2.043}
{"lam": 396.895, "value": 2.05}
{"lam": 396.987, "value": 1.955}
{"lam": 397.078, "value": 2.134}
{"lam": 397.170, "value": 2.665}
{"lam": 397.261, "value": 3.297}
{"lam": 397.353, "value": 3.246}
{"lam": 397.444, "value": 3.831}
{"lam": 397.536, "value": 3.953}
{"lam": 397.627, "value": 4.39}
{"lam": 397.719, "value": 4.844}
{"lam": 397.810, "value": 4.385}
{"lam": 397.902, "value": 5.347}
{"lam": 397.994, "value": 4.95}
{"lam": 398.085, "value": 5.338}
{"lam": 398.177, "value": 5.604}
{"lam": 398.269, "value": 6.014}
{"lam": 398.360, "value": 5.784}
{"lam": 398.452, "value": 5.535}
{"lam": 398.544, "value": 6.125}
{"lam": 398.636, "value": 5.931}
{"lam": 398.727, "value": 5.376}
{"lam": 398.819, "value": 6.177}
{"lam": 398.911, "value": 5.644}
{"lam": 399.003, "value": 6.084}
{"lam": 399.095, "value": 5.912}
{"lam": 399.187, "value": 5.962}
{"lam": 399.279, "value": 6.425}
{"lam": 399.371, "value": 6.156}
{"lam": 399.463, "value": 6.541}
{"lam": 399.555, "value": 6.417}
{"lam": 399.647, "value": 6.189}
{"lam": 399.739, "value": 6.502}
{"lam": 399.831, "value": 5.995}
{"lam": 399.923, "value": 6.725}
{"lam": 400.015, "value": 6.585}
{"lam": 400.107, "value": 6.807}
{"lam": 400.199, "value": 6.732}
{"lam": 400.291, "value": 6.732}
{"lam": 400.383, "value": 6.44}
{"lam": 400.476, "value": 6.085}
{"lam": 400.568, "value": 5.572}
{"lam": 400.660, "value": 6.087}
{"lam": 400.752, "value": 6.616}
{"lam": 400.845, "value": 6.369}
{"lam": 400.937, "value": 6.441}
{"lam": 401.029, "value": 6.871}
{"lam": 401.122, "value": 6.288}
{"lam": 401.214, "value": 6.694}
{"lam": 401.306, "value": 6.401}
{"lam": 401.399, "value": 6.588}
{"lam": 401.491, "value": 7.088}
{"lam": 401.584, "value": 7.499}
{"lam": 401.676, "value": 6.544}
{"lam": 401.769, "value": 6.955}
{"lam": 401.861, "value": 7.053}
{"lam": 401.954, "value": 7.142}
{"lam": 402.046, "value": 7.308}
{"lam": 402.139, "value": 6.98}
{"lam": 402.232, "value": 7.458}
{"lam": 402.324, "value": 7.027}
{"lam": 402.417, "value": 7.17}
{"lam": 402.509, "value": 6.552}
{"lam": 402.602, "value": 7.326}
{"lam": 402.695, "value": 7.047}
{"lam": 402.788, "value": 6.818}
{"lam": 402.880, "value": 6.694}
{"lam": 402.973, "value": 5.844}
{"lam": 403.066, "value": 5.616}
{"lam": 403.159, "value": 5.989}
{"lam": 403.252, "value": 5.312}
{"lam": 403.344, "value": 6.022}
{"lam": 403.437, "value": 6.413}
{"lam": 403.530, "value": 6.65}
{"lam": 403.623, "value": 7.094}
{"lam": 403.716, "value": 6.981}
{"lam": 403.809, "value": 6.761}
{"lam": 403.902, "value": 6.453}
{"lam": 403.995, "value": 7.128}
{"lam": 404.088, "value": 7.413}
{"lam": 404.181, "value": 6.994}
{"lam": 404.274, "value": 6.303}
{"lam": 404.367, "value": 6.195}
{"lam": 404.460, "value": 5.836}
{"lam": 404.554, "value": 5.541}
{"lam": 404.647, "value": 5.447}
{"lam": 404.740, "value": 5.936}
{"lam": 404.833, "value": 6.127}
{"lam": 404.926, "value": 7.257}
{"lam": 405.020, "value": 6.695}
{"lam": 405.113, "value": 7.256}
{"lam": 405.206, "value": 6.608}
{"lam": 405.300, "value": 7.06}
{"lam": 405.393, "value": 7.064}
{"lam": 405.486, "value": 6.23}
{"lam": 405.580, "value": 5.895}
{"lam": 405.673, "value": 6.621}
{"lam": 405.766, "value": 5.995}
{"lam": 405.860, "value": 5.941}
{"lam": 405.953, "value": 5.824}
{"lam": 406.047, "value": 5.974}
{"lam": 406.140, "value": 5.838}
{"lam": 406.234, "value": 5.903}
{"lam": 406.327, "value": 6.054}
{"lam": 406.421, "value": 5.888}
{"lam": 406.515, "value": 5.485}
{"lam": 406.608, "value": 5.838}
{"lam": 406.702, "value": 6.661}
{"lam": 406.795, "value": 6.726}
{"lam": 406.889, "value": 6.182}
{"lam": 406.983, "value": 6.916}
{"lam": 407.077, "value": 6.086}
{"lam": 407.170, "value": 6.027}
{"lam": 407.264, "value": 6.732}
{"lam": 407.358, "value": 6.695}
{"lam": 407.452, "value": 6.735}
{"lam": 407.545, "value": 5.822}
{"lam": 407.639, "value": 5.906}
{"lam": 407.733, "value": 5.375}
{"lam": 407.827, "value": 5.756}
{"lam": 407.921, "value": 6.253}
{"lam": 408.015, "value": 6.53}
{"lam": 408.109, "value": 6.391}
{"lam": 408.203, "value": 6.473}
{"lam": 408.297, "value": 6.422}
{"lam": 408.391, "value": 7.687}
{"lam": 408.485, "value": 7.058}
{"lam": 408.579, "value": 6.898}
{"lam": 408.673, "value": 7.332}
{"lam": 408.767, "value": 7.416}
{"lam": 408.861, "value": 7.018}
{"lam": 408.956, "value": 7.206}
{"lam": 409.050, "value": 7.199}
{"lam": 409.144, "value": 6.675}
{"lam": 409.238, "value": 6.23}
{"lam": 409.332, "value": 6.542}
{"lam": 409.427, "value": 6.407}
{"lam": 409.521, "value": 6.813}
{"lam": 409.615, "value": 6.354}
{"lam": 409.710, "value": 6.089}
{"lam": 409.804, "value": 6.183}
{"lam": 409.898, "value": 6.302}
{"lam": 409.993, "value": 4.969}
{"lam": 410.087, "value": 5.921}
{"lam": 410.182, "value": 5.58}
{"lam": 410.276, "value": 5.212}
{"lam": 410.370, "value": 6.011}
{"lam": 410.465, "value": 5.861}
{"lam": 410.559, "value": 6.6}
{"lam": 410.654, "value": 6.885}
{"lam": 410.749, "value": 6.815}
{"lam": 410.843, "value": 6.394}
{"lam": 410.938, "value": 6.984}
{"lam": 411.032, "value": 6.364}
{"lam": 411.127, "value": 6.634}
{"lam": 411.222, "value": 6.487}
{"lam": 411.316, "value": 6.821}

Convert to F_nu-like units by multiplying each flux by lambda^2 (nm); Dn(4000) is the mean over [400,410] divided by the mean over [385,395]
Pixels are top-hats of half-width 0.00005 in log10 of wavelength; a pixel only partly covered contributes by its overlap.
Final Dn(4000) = 1.8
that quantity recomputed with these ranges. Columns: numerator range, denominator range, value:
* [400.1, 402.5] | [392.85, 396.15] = 1.93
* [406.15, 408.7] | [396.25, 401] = 1.30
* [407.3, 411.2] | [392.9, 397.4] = 2.05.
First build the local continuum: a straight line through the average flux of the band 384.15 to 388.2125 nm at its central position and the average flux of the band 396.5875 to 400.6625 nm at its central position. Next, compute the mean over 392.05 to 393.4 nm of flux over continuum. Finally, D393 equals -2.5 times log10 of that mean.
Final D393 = 0.44 mag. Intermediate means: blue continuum 3.72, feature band 2.96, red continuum 5.13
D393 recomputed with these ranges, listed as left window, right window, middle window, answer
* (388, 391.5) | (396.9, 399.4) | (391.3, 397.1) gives 0.259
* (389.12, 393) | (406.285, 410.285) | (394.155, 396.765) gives 0.180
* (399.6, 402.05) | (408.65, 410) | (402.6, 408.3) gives 0.046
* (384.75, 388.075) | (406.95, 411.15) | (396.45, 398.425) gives 0.320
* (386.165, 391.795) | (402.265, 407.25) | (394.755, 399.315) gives 0.190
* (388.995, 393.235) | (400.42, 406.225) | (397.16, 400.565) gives 0.012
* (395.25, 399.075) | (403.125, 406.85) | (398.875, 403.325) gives -0.225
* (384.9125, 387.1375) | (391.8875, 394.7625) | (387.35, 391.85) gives -0.221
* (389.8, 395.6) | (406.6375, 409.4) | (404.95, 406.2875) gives -0.035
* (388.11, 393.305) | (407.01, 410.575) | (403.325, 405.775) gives -0.123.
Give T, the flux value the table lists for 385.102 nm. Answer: 4.023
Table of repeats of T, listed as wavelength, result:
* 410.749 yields 6.815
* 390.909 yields 4.813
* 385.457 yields 3.511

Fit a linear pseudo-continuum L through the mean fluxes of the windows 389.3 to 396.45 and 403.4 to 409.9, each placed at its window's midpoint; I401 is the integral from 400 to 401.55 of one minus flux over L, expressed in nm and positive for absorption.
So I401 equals -0.32 nm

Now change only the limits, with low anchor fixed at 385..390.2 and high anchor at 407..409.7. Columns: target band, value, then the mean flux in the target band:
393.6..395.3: 0.31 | 3.9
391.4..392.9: 0.11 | 4.11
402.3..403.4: -0.11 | 6.44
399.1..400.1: -0.17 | 6.35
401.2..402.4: -0.27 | 6.99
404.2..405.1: -0.02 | 6.21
